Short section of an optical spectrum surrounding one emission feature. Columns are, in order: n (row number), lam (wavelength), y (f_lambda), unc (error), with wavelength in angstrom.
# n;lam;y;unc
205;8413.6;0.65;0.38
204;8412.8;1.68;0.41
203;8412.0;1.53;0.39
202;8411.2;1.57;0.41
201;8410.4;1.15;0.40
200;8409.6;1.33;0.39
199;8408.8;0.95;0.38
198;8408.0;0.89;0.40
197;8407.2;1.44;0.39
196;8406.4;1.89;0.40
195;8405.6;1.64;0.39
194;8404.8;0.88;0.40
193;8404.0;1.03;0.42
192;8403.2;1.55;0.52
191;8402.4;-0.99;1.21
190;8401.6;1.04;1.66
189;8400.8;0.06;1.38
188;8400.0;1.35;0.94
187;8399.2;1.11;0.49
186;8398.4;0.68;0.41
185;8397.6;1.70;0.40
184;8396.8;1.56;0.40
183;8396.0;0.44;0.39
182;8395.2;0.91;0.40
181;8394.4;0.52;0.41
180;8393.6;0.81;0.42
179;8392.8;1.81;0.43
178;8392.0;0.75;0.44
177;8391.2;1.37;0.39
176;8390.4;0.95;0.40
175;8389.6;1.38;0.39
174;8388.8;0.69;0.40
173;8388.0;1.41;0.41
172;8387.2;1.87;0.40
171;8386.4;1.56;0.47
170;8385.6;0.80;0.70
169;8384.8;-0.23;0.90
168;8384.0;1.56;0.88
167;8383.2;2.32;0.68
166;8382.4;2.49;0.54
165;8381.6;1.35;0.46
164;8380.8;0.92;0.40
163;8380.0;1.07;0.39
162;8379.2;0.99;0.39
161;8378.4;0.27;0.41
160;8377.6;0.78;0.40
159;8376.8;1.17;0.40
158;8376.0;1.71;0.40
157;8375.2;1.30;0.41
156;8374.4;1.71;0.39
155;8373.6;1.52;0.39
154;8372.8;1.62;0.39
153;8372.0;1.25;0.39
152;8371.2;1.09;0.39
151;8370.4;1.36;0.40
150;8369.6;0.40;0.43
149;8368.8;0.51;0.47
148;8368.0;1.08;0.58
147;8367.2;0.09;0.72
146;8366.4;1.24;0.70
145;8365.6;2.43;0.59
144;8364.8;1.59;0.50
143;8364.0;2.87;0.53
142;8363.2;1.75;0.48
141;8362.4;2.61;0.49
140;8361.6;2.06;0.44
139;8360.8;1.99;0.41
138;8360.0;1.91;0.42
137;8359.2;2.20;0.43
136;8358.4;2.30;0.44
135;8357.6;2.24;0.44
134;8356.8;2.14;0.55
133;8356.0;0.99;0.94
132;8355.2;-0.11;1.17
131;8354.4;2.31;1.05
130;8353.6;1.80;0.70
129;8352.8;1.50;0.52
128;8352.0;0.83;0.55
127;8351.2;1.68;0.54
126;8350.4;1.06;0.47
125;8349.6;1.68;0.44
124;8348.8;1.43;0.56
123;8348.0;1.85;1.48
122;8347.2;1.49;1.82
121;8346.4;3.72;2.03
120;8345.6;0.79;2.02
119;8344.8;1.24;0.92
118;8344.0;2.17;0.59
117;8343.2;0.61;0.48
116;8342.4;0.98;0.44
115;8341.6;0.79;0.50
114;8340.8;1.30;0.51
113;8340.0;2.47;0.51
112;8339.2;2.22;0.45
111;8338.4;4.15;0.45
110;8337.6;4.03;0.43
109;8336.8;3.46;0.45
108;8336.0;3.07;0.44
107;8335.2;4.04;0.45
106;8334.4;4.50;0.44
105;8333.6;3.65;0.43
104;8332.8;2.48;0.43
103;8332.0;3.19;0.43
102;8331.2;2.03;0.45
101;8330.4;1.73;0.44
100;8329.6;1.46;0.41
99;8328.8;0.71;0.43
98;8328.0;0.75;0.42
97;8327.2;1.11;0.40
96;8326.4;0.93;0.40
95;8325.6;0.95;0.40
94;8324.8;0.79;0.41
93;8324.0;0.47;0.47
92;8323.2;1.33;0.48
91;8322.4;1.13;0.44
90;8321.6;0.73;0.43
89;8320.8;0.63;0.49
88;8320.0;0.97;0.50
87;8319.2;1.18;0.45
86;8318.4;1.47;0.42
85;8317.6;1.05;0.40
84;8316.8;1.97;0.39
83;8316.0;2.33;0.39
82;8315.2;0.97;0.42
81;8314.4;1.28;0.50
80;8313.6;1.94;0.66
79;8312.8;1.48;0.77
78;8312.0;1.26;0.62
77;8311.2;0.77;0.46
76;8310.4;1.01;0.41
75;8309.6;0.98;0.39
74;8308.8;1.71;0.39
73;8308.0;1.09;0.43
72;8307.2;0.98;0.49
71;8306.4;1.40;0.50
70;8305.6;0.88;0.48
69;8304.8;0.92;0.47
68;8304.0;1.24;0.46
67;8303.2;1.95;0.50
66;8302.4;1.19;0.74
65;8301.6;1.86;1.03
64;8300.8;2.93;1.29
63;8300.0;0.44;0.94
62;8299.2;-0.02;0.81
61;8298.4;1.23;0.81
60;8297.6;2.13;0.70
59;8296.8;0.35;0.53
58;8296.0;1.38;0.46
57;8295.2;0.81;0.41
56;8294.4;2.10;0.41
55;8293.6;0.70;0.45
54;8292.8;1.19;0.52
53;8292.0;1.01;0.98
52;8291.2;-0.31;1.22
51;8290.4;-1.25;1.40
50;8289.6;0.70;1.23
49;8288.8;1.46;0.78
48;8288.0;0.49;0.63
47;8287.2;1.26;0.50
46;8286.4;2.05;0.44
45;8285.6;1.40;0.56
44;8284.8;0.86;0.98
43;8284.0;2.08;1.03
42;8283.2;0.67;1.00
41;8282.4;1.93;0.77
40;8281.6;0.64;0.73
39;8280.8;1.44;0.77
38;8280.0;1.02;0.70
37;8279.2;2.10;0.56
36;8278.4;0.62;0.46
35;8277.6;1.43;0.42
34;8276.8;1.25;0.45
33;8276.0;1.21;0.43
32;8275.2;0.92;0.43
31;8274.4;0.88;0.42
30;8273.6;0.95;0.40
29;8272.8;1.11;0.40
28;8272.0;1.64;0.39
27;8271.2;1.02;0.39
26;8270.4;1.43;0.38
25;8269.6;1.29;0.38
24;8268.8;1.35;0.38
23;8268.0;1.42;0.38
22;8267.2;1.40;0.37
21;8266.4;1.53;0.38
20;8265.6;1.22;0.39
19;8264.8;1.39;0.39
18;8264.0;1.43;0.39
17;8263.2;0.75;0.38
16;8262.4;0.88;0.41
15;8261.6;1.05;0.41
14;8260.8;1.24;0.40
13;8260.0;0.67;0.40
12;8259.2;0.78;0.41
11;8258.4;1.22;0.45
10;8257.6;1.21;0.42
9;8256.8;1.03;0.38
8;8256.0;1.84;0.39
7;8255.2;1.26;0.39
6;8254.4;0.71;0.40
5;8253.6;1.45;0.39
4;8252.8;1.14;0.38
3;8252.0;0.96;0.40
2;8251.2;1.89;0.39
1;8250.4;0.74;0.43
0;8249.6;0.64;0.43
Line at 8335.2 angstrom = H-alpha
